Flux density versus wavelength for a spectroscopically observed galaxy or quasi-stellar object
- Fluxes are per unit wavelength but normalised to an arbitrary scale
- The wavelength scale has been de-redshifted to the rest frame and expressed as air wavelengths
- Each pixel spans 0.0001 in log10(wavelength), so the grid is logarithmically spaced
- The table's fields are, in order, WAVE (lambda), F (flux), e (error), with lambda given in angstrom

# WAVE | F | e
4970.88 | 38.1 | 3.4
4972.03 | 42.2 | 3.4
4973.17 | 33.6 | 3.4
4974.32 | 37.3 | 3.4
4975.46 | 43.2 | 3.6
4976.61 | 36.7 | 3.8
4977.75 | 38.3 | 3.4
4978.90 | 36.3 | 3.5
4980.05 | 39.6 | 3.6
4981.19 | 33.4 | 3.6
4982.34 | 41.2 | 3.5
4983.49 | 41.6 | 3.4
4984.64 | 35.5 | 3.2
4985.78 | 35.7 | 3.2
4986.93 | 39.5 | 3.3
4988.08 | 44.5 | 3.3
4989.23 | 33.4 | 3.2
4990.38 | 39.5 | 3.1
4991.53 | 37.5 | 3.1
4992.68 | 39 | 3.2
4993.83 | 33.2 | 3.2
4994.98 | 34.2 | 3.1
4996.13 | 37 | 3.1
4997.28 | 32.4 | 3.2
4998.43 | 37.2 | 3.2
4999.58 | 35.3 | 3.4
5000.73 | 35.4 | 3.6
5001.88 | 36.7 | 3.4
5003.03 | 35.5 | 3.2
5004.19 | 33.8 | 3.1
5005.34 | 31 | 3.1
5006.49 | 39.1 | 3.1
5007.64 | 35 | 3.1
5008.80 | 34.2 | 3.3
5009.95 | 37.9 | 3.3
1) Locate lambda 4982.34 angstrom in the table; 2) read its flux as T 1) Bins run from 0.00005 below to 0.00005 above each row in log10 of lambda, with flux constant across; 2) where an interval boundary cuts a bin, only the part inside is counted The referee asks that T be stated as 41.2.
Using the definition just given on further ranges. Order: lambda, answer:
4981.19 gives 33.4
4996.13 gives 37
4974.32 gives 37.3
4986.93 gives 39.5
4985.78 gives 35.7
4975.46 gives 43.2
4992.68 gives 39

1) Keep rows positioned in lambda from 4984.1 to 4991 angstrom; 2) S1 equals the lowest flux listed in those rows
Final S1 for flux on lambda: 33.4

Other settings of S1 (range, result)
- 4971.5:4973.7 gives 33.6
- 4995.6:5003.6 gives 32.4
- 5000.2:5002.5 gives 35.4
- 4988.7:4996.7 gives 33.2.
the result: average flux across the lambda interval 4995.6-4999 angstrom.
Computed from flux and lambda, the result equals 35.5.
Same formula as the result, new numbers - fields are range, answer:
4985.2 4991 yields 38.5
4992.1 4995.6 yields 35.5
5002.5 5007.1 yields 34.8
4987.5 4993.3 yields 38.7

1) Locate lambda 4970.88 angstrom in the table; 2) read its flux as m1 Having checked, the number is 38.1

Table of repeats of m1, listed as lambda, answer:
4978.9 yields 36.3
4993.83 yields 33.2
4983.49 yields 41.6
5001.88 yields 36.7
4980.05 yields 39.6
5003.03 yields 35.5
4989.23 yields 33.4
